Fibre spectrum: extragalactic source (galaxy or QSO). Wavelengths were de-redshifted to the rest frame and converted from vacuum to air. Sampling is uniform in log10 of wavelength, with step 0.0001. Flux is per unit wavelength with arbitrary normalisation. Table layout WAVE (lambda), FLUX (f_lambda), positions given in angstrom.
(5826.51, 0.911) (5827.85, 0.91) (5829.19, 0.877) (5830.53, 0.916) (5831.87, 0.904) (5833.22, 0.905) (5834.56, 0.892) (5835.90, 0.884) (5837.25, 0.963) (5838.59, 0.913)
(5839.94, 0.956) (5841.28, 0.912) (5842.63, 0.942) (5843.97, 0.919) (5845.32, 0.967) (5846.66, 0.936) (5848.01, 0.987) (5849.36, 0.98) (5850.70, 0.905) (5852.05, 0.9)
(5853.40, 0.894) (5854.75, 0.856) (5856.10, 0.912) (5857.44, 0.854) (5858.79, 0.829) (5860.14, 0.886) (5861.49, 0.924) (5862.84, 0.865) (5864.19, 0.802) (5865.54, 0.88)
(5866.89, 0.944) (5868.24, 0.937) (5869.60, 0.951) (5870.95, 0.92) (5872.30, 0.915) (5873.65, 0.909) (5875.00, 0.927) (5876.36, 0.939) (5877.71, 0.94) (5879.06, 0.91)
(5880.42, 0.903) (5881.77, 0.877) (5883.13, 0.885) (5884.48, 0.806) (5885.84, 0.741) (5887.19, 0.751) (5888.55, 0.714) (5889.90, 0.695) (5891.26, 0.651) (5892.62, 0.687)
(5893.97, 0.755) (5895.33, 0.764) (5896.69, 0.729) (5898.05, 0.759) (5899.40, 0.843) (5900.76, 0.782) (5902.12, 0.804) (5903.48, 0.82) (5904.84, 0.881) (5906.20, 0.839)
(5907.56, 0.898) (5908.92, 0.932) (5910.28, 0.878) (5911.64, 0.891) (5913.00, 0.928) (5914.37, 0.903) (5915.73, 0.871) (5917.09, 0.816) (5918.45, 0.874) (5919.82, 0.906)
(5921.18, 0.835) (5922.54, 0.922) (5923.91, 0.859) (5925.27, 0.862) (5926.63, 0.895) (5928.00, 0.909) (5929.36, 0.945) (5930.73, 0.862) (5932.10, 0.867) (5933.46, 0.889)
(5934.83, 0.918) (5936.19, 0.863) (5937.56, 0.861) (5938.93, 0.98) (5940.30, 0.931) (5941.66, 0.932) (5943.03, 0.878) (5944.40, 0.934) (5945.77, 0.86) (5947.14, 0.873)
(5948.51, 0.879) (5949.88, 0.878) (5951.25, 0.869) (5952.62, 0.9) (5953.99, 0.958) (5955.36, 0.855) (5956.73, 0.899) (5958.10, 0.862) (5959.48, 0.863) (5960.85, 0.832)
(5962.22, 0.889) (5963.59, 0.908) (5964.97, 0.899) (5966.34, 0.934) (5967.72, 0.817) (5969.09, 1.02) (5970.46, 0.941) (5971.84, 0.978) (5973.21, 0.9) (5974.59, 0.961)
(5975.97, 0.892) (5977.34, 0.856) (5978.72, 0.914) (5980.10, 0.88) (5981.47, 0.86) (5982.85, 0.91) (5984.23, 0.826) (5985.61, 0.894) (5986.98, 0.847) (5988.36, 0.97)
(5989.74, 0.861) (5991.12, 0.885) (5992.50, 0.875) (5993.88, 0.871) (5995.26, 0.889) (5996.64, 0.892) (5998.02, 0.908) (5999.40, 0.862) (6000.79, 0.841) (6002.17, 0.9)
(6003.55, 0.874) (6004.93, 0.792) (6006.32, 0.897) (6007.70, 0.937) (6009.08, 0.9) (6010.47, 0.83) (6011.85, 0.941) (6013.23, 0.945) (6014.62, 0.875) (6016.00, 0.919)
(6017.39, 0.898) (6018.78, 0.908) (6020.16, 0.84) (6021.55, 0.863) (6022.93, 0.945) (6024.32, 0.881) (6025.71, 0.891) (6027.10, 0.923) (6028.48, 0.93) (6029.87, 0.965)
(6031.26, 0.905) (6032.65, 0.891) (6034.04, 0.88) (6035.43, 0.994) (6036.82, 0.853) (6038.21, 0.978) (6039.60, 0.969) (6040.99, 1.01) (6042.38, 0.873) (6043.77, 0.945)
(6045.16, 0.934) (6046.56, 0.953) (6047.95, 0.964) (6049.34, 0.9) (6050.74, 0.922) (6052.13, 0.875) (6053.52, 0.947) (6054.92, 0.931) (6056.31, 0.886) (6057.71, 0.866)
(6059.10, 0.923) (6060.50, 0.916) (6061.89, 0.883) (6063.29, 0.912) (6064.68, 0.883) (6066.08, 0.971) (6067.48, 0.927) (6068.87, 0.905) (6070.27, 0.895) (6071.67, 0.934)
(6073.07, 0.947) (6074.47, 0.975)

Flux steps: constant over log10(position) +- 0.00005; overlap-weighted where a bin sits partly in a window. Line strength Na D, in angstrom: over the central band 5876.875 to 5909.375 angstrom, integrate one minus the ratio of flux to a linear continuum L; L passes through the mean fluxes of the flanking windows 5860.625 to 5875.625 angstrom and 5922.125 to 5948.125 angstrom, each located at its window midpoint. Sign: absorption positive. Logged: 3.5 angstrom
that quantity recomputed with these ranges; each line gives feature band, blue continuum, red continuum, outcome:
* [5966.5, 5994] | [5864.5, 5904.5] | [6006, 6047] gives -0.3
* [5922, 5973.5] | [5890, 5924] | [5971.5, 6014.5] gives -2.4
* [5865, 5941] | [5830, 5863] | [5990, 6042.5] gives 4.1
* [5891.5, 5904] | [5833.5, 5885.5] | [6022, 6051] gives 2.0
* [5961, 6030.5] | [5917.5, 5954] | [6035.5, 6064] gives 1.0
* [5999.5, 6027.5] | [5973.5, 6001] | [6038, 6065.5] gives 0.4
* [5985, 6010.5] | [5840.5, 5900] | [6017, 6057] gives 0.7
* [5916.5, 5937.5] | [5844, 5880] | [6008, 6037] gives 0.6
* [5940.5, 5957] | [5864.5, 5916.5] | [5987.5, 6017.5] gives -0.5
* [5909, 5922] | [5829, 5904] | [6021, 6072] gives 0.0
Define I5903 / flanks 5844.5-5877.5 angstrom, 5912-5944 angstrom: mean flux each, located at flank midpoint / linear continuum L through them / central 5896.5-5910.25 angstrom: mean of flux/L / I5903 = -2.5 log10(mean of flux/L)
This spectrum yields 0.08 mag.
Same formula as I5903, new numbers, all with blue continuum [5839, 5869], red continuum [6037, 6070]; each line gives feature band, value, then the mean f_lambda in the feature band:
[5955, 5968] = 0.047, 0.878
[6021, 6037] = 0.011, 0.912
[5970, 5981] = 0.005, 0.913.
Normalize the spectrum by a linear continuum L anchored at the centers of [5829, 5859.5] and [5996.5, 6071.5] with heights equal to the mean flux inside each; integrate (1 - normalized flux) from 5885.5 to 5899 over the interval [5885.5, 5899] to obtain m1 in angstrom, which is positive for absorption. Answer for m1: 2.8 angstrom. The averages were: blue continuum 0.914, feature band 0.727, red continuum 0.909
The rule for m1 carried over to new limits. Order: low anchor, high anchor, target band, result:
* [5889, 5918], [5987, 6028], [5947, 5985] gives -1.6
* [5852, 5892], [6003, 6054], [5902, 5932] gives -0.1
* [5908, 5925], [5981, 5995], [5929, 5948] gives -0.3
